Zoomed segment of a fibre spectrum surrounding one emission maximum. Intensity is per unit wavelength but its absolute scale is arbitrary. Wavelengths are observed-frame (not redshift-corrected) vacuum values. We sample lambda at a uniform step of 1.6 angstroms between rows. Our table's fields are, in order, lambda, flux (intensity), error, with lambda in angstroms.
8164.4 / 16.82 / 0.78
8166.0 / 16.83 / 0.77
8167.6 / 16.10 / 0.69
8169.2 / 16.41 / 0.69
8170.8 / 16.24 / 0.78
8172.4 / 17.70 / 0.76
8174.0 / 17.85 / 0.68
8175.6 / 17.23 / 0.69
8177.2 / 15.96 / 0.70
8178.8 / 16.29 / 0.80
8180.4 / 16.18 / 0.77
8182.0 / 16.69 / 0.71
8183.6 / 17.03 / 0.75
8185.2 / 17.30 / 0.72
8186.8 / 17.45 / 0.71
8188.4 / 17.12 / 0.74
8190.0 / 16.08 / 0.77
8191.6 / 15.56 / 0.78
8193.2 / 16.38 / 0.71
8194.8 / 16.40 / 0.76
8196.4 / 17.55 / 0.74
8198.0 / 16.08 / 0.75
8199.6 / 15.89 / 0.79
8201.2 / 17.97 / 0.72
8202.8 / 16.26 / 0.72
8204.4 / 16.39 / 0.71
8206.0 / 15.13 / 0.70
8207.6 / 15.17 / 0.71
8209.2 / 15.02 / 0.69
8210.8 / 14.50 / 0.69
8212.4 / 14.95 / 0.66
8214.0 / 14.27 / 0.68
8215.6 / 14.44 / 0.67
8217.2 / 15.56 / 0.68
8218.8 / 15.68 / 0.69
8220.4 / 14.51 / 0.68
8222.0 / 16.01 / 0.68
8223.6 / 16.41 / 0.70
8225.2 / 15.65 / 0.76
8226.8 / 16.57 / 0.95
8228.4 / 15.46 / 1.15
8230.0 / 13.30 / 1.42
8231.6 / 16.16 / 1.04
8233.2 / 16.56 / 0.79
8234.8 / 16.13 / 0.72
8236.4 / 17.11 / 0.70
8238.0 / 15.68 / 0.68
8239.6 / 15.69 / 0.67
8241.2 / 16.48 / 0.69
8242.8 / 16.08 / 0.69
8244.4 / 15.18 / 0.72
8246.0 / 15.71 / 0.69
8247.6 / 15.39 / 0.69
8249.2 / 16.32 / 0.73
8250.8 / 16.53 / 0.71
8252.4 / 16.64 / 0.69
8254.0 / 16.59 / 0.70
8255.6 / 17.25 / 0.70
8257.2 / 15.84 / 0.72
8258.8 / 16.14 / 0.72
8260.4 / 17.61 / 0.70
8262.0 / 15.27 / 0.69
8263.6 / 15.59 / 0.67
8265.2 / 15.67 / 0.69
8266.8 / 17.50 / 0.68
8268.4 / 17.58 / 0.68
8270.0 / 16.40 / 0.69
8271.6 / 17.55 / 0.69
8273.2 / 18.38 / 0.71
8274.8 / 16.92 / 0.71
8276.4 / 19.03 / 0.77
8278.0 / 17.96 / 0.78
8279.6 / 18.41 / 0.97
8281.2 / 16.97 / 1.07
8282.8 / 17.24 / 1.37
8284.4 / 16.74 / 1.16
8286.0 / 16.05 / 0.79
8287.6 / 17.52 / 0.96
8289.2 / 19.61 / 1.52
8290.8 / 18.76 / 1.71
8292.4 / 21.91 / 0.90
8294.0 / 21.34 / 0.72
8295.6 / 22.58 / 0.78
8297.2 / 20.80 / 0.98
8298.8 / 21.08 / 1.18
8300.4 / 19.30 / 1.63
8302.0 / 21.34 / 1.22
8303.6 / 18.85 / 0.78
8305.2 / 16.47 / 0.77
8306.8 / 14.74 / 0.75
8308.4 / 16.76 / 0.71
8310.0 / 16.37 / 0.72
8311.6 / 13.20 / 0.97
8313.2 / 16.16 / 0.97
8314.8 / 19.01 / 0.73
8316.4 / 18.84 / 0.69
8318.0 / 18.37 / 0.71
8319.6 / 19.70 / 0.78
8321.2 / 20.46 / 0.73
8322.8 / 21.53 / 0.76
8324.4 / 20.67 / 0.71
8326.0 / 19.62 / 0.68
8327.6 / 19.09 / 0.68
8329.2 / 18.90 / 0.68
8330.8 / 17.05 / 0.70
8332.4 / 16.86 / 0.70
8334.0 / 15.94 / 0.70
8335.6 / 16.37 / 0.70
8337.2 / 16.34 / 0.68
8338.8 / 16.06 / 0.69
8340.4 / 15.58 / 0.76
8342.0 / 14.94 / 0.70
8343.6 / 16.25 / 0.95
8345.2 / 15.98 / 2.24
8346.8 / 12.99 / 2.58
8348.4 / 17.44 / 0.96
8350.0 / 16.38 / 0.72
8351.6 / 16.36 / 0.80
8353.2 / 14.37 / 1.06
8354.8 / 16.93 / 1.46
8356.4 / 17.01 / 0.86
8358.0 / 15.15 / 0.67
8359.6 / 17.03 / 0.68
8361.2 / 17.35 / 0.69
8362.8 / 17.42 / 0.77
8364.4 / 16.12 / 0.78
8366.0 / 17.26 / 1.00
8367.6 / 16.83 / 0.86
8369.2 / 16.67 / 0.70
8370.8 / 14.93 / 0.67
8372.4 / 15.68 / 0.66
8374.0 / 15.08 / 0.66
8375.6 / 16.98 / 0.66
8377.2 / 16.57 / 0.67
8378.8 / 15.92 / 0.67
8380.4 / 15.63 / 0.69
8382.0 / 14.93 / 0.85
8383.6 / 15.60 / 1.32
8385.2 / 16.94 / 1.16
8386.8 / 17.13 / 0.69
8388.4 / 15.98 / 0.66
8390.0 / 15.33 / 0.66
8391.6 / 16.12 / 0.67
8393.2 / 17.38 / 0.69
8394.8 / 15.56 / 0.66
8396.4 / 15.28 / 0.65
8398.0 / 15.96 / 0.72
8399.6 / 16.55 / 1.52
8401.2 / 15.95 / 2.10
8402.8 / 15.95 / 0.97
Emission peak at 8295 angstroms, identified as H-alpha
